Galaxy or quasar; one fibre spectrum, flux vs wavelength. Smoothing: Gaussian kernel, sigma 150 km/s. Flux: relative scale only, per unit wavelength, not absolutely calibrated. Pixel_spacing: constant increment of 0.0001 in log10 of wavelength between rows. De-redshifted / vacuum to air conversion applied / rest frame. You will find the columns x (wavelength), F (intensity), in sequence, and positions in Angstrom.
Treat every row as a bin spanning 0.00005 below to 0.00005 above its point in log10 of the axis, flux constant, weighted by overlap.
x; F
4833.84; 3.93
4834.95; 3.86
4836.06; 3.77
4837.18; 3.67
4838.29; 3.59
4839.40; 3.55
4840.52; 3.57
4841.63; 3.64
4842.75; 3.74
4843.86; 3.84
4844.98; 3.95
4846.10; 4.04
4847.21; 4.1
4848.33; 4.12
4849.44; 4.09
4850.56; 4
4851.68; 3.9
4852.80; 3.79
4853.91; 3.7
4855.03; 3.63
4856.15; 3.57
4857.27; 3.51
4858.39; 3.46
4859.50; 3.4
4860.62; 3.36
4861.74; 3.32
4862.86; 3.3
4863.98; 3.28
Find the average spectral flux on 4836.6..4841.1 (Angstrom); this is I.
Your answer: 3.6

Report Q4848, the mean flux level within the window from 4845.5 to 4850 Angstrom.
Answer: 4.09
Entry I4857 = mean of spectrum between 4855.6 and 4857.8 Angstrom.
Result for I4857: 3.54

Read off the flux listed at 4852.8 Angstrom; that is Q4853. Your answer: 3.79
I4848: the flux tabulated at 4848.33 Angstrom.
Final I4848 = 4.12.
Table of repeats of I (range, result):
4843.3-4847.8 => 3.98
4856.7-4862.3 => 3.41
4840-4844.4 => 3.7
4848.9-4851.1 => 4.04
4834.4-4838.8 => 3.72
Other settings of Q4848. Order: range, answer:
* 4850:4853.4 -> 3.89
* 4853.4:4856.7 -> 3.63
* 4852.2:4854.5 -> 3.75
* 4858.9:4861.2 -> 3.39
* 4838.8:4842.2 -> 3.59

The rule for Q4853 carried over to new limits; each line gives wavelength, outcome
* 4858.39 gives 3.46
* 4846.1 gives 4.04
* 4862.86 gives 3.3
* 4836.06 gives 3.77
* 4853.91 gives 3.7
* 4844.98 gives 3.95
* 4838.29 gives 3.59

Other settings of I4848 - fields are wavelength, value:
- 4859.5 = 3.4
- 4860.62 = 3.36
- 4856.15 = 3.57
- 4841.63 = 3.64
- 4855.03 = 3.63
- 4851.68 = 3.9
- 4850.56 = 4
